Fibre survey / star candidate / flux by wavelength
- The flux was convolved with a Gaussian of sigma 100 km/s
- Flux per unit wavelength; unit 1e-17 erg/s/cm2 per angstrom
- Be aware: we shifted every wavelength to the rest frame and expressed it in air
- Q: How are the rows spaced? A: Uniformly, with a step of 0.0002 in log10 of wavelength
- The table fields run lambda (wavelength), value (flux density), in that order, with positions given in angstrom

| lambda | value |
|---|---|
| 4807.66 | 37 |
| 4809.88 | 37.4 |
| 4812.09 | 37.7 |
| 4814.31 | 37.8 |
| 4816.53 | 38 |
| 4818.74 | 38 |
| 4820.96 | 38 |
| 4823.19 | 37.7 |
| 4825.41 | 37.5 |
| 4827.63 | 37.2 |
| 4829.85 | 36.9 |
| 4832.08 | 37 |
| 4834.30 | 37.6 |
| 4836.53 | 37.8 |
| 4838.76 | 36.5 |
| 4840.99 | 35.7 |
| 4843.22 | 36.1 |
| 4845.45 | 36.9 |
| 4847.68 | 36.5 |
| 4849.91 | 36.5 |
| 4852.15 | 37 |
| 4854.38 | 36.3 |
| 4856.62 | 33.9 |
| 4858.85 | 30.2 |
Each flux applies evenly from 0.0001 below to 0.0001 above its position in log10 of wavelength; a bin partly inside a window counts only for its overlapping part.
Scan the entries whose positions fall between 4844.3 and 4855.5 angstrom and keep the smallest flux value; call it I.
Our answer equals 36.3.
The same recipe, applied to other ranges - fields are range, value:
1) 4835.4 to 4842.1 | 35.7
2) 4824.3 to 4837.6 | 36.9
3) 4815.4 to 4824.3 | 37.7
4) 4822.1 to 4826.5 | 37.5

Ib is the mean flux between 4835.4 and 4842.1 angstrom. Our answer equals 36.6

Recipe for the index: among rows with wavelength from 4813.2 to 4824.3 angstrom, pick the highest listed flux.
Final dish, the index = 38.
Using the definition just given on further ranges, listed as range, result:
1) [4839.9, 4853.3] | 37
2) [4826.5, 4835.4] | 37.6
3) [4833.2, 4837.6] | 37.8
